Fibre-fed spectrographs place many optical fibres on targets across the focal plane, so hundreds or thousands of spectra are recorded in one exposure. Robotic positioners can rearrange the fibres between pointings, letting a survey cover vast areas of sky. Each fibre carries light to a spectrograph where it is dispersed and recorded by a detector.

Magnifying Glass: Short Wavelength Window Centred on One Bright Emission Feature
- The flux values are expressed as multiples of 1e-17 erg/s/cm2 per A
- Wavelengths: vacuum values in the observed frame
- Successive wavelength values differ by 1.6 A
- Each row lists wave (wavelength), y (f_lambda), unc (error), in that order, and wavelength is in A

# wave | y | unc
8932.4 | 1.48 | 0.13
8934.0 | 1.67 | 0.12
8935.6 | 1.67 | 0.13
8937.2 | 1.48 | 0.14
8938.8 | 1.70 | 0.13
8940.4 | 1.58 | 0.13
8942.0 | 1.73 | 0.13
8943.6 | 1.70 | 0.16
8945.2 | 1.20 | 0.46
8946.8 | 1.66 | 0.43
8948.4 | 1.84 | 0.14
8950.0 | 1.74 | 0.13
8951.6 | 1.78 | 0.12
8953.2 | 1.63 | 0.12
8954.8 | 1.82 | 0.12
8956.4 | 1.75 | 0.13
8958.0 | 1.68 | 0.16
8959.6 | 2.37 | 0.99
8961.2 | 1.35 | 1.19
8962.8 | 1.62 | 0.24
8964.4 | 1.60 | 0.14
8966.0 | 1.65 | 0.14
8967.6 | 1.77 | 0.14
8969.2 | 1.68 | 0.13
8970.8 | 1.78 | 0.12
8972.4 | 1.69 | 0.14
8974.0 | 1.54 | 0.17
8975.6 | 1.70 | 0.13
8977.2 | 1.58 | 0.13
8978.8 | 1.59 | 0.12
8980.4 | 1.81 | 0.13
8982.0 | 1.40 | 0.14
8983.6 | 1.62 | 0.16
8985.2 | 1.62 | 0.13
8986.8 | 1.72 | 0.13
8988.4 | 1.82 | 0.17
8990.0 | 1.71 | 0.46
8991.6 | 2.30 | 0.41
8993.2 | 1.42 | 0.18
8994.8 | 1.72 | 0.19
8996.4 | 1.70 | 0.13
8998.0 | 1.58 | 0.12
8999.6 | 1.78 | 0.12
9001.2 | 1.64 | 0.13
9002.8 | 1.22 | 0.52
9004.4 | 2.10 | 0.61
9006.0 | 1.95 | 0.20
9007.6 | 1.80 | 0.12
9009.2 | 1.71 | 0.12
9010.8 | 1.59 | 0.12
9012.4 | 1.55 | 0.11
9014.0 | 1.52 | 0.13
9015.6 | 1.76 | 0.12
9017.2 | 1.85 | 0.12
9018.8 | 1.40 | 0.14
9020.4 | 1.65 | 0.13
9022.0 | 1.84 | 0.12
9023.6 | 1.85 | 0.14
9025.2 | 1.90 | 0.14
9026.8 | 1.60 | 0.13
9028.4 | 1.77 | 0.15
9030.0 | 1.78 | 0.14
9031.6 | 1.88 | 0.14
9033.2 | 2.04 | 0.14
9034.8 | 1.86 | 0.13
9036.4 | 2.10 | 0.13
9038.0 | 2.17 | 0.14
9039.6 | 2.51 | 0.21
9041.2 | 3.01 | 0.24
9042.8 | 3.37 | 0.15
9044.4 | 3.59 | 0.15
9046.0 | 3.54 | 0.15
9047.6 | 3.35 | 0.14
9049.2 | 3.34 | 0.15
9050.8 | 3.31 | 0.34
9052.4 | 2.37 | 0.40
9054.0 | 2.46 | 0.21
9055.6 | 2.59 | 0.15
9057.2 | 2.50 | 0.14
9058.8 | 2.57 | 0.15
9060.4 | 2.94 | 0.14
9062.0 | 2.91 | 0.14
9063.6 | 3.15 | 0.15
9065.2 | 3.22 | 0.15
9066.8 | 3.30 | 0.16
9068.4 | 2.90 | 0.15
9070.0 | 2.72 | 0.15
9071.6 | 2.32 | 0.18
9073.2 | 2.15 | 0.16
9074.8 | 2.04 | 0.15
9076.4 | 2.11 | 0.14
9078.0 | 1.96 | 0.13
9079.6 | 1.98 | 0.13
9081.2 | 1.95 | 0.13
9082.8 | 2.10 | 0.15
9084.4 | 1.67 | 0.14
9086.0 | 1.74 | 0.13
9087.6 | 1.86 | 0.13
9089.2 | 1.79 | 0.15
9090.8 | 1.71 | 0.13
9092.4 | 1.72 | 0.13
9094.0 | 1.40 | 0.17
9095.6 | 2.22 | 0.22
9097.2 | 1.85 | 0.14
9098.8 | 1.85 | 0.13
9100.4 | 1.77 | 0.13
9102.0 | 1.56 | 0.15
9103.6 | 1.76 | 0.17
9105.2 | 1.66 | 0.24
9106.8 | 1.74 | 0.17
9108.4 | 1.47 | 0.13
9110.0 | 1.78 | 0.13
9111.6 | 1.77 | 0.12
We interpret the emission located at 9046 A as [S II] 6716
